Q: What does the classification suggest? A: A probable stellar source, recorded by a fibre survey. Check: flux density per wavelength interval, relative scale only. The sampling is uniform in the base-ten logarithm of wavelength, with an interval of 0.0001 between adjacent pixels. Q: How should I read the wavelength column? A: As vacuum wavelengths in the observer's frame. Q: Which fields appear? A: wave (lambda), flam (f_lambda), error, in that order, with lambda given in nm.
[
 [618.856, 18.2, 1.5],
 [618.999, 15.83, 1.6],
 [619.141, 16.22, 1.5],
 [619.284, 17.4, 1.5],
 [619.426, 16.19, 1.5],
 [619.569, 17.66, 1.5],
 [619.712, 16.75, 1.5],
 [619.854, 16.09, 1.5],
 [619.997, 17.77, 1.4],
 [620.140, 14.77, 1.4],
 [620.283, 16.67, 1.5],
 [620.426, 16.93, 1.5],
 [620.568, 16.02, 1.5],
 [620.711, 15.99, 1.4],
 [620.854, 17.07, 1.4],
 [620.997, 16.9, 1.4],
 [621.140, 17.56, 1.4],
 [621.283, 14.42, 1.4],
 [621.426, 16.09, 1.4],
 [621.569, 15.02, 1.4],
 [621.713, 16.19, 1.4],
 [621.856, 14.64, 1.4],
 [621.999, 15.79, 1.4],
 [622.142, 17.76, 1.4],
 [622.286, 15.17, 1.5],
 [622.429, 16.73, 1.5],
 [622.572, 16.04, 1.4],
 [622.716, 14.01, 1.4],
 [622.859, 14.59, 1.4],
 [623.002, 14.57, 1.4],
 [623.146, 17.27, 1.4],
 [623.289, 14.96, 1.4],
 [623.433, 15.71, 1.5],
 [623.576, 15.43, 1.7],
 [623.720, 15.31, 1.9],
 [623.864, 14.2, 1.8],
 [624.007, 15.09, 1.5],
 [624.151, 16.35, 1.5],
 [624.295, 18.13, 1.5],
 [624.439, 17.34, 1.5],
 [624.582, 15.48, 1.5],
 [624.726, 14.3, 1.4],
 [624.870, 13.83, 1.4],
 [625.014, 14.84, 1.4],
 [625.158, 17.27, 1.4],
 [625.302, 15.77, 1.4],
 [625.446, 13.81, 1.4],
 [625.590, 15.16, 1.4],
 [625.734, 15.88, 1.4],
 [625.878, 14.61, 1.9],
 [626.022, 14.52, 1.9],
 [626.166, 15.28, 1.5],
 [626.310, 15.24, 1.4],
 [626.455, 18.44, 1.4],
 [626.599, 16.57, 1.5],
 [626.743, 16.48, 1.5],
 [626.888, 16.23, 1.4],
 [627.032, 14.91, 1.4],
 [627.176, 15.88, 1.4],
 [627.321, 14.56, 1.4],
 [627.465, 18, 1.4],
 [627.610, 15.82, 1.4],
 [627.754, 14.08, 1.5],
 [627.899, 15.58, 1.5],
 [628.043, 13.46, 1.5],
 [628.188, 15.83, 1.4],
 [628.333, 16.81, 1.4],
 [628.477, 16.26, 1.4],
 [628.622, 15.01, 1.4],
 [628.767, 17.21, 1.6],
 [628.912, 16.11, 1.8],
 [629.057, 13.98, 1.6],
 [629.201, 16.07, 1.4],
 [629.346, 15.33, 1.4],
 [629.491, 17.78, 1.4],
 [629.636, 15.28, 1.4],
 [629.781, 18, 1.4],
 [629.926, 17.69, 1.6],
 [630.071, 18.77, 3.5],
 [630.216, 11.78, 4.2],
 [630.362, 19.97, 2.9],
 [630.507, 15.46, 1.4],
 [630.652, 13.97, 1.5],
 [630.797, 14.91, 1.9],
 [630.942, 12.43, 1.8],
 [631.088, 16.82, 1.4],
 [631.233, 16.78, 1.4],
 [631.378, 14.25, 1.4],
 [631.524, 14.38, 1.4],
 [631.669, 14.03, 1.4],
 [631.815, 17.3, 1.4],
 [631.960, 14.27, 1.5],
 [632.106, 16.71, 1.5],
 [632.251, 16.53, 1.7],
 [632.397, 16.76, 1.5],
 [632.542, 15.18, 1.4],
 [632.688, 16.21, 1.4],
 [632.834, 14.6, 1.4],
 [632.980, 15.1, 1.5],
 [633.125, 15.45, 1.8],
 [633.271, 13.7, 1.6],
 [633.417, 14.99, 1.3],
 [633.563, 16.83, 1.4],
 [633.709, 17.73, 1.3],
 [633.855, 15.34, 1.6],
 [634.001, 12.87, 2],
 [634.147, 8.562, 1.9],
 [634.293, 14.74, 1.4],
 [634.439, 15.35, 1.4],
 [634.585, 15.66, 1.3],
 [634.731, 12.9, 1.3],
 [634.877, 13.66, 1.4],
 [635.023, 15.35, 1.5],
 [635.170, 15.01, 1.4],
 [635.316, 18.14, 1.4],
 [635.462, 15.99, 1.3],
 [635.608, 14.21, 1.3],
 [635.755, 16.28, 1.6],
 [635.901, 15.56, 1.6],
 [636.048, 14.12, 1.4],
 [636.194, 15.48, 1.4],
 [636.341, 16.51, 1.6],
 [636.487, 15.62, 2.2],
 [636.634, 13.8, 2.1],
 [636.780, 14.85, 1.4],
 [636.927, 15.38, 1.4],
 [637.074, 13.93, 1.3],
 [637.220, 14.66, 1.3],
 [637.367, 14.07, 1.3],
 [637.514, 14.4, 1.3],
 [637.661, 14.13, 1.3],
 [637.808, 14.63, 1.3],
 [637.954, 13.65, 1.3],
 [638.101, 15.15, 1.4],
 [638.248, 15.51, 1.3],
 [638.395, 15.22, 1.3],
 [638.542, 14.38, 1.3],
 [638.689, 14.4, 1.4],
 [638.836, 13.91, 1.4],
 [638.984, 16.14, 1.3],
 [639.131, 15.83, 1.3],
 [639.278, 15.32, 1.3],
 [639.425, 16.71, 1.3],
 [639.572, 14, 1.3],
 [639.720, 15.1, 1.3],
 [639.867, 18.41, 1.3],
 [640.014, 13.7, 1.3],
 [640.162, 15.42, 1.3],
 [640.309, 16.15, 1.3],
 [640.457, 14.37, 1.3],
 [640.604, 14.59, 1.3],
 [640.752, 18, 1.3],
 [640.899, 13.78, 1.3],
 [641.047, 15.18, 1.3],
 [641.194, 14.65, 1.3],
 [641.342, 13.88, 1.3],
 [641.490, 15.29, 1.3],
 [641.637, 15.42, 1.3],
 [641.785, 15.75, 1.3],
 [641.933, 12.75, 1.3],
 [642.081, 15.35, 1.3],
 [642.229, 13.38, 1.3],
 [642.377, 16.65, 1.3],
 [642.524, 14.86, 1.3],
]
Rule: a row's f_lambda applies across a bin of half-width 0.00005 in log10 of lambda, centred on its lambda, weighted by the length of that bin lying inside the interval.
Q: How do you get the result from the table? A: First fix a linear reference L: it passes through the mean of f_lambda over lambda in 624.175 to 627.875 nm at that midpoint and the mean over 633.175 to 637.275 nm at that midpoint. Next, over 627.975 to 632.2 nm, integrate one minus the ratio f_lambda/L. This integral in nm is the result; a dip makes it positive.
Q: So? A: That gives -0.11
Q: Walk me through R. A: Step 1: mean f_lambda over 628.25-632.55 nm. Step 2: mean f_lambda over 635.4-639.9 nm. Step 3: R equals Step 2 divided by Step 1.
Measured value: 0.95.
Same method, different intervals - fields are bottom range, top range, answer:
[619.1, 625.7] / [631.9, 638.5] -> 0.94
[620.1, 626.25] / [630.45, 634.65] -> 0.96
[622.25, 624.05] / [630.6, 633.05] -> 1.00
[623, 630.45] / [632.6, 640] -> 0.95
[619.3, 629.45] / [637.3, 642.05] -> 0.95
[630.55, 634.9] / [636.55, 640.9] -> 1.00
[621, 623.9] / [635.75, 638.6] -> 0.95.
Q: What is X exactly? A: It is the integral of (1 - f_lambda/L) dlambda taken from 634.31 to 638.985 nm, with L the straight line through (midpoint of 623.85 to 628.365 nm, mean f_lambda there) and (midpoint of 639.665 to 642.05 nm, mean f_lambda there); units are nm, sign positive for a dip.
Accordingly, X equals 0.114 nm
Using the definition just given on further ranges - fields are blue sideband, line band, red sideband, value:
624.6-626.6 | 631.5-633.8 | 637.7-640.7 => -0.06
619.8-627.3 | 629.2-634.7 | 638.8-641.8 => 0.04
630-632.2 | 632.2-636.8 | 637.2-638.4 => -0.03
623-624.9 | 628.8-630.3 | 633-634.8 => -0.11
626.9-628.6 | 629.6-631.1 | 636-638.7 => -0.05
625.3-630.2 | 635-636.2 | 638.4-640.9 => -0.01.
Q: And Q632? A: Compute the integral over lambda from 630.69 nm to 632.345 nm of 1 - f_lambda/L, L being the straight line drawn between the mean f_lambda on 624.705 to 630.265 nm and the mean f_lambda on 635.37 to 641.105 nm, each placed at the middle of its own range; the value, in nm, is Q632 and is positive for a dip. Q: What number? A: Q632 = 0.02 nm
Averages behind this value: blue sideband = 15.7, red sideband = 15.1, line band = 15.3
